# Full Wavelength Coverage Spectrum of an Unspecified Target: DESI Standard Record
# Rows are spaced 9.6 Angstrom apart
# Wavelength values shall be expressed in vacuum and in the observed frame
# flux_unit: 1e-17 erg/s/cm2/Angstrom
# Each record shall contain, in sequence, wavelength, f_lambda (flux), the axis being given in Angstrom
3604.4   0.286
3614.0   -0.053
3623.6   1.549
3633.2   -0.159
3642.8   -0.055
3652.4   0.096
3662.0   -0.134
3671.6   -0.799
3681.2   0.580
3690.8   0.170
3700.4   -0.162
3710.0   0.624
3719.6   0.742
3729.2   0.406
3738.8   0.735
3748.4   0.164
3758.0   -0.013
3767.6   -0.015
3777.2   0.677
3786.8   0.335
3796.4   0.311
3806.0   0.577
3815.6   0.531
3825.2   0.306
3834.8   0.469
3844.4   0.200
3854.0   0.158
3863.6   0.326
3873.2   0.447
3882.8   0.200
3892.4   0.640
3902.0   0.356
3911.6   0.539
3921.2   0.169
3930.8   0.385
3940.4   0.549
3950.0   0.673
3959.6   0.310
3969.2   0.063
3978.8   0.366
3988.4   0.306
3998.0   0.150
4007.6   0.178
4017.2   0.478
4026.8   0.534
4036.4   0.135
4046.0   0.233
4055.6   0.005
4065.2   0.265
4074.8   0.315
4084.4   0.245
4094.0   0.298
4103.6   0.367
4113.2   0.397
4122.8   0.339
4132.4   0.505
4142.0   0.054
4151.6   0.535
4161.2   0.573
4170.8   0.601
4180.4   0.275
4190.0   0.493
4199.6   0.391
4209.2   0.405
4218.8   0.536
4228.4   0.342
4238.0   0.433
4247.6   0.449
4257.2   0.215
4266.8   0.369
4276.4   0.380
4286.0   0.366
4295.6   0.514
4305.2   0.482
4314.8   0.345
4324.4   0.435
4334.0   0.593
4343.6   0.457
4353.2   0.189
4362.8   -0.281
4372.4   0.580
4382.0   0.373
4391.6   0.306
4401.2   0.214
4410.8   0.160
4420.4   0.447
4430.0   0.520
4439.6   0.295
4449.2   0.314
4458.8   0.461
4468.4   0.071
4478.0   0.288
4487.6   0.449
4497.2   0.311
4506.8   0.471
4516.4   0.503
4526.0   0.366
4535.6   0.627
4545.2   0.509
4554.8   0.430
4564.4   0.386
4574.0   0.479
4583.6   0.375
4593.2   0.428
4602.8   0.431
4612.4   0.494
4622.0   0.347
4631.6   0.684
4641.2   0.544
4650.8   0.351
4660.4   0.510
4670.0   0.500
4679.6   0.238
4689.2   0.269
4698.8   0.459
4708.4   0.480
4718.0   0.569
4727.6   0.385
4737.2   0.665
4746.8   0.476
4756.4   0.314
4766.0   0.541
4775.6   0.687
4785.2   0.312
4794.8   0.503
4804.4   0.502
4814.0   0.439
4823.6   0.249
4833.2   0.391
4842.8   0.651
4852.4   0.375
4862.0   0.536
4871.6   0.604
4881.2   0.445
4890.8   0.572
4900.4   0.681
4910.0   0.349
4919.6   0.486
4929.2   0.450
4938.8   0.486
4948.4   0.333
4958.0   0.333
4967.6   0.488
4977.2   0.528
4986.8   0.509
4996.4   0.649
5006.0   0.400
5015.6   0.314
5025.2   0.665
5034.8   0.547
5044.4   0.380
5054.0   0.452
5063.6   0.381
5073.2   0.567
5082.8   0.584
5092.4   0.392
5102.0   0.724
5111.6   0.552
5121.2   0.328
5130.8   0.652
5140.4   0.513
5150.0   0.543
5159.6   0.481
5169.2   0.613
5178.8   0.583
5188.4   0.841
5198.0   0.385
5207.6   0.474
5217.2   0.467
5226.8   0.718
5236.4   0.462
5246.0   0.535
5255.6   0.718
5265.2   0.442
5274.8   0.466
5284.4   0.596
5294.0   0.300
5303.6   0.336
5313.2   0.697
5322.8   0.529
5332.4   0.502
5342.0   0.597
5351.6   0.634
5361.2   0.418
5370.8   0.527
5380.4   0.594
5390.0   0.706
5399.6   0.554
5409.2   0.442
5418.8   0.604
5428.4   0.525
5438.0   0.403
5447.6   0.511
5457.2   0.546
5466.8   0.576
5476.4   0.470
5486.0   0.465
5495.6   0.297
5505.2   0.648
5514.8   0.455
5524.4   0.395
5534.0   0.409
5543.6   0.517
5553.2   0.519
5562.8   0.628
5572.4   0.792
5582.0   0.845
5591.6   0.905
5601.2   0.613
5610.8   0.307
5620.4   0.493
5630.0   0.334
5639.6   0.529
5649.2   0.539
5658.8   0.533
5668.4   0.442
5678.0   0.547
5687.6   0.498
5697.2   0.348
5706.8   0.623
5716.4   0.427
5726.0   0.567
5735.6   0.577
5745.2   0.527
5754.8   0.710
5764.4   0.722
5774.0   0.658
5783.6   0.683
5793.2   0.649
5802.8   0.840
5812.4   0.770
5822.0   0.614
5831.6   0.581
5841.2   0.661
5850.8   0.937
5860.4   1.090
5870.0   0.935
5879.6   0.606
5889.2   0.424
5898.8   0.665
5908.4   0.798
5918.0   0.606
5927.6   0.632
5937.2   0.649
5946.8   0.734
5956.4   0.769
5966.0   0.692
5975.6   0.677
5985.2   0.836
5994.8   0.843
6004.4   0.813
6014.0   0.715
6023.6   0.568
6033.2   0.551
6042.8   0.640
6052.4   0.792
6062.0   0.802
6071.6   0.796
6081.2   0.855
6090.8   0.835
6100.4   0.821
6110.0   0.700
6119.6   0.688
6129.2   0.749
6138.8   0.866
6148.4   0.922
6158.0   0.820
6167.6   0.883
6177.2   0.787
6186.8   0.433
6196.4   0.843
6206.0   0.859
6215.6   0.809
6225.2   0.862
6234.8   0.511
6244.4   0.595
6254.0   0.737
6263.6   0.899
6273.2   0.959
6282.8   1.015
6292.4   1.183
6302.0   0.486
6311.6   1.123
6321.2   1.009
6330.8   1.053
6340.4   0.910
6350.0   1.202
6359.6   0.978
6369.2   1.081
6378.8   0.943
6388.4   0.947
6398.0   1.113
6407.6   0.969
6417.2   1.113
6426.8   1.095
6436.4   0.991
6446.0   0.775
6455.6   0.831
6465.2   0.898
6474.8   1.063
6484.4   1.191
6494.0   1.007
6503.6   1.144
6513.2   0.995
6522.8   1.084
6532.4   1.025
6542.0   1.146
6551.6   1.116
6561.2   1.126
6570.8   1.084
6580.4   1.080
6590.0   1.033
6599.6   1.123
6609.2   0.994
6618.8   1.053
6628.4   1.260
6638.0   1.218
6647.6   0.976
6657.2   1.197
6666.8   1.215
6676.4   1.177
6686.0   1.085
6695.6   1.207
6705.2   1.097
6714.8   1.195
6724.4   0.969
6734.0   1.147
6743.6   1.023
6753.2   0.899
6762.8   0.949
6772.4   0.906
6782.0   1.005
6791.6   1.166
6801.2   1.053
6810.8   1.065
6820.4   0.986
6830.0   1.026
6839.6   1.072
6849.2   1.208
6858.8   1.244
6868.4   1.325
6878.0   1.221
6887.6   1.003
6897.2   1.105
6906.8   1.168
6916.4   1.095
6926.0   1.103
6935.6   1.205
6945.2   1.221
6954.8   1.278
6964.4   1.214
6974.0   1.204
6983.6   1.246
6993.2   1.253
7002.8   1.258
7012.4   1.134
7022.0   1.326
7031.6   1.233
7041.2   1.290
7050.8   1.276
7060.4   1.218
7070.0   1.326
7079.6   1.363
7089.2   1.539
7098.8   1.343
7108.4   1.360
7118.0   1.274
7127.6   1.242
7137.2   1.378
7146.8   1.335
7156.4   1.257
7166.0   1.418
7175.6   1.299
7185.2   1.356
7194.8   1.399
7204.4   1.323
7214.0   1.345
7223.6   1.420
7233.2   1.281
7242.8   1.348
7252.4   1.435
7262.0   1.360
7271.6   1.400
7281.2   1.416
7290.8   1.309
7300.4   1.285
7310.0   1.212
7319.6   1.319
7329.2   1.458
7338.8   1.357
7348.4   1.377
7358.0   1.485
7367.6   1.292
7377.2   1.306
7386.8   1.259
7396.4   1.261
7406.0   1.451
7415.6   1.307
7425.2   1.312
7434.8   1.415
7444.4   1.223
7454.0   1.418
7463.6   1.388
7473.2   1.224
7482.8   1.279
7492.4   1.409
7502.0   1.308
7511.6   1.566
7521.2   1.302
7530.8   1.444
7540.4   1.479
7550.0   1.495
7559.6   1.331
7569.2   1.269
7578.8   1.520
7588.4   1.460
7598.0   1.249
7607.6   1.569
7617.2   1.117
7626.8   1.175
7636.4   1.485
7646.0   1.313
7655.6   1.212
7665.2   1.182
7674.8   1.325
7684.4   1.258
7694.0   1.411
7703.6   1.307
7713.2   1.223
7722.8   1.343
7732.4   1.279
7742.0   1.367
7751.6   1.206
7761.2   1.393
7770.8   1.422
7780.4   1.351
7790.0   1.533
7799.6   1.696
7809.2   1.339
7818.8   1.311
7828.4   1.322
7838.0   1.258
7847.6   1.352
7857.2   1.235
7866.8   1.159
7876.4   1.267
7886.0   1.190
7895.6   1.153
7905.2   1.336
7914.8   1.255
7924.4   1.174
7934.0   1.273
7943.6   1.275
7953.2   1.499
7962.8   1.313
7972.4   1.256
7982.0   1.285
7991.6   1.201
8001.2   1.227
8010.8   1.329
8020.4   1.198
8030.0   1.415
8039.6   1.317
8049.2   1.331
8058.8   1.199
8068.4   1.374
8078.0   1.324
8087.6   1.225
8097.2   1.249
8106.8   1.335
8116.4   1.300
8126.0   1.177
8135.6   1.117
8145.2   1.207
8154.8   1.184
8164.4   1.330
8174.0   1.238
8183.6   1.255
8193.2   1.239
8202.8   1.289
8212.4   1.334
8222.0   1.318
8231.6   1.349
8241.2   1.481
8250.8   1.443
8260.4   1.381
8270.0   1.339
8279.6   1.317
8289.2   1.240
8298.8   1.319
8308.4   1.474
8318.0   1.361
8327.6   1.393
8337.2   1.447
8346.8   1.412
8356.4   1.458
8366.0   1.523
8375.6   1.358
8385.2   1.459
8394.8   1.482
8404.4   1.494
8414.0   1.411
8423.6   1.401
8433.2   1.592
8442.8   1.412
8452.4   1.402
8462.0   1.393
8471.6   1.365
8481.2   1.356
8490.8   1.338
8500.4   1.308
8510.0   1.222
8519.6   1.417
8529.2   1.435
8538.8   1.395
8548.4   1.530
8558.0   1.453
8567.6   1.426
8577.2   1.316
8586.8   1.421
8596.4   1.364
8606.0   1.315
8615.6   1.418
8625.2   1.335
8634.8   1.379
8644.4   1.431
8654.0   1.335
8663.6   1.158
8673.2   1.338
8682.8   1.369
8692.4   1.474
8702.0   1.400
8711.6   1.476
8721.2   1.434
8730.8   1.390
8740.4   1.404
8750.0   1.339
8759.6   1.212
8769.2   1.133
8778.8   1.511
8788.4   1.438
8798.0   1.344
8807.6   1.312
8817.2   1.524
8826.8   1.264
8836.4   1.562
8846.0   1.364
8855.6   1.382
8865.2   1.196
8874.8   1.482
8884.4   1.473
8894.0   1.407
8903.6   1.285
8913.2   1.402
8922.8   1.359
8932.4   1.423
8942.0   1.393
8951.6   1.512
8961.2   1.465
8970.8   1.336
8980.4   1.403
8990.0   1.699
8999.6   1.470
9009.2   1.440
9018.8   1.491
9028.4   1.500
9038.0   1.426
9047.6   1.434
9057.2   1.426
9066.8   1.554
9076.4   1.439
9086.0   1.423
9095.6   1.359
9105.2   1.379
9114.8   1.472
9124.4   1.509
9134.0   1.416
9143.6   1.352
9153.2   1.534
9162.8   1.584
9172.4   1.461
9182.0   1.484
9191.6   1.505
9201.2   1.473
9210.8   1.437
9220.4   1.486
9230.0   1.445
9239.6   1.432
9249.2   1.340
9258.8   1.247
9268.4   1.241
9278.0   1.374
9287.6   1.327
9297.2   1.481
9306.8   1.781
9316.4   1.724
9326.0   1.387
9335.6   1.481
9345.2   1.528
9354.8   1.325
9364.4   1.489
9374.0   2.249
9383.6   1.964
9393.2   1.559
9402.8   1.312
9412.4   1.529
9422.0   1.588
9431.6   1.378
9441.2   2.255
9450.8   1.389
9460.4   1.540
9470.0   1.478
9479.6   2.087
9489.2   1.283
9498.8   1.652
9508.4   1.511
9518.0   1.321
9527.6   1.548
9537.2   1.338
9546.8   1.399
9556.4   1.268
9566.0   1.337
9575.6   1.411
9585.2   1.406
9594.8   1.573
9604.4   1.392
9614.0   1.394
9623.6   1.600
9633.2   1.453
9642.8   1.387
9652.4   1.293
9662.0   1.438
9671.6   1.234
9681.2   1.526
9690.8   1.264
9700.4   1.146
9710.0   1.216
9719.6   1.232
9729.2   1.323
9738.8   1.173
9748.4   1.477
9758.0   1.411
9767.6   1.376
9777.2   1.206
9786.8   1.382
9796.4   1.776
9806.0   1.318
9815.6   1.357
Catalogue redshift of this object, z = 0.572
